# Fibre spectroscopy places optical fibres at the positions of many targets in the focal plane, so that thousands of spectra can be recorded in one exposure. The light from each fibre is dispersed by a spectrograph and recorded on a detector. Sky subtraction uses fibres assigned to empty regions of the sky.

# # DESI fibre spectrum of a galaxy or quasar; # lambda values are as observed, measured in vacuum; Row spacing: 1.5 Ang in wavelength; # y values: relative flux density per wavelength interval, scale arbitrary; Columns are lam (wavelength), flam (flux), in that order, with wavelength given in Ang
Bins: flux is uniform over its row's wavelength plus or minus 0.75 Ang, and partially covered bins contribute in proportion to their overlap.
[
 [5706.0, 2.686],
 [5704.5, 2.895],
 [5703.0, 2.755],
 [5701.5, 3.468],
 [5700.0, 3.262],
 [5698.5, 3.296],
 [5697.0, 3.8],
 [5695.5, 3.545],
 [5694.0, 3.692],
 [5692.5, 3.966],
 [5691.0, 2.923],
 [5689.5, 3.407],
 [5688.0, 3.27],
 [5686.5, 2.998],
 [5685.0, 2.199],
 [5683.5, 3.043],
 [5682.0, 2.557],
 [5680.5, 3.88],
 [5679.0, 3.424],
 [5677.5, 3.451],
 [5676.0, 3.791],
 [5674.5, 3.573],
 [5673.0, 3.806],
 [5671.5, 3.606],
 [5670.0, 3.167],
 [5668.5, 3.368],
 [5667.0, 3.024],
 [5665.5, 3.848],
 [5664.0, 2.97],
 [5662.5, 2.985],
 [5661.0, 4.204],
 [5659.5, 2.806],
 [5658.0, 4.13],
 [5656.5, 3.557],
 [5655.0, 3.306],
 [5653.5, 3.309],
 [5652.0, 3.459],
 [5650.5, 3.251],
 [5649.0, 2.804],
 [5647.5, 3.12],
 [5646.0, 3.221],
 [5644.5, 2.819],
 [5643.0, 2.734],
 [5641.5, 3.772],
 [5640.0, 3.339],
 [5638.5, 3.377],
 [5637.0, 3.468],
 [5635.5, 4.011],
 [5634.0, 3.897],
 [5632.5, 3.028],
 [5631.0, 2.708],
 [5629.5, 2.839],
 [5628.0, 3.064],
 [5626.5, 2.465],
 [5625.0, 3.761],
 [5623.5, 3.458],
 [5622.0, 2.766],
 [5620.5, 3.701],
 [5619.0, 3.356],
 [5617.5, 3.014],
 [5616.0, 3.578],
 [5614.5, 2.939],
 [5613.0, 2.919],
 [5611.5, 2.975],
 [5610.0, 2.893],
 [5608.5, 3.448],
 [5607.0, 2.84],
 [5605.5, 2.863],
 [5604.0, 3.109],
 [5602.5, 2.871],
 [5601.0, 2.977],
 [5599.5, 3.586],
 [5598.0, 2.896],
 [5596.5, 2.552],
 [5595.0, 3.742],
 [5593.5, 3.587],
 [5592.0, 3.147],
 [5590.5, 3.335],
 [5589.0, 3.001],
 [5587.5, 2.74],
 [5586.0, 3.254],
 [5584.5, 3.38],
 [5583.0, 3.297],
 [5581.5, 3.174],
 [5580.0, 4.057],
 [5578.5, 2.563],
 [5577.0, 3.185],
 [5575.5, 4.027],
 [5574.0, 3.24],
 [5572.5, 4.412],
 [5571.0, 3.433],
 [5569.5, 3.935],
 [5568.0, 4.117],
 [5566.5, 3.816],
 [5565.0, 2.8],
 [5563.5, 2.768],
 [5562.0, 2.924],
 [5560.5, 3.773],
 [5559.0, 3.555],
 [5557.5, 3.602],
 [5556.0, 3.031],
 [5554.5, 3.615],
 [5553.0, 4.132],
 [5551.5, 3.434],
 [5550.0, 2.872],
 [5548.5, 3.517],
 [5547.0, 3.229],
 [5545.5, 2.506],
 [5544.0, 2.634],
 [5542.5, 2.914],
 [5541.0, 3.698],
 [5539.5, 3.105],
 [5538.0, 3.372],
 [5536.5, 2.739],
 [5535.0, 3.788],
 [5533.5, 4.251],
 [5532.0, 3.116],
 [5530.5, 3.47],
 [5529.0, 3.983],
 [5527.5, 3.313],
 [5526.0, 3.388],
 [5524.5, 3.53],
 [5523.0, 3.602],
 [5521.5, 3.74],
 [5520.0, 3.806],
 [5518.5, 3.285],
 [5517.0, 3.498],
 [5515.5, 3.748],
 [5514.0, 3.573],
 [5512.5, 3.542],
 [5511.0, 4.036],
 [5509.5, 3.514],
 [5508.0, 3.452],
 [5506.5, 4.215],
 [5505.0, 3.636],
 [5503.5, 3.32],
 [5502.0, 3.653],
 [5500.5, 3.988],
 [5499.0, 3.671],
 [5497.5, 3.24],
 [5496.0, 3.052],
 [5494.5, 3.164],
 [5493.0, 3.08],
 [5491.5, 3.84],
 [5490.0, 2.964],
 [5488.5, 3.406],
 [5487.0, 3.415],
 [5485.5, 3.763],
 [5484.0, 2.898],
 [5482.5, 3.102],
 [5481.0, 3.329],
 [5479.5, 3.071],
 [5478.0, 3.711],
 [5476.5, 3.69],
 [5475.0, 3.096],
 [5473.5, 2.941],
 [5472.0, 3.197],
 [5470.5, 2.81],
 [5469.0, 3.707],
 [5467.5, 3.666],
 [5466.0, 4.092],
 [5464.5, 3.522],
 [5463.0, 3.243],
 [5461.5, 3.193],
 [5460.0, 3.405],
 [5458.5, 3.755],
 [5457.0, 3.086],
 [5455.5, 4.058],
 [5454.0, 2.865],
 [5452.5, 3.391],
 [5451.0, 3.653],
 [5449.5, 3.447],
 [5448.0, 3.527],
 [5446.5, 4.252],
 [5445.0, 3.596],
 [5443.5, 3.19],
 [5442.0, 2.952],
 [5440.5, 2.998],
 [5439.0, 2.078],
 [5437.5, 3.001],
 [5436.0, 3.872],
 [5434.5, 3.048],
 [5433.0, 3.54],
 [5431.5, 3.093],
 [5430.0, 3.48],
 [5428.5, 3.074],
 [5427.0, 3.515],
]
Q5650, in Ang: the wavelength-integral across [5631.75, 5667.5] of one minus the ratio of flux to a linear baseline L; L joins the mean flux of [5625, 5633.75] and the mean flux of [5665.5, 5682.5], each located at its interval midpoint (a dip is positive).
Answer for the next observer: -1.9 Ang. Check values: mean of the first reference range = 2.96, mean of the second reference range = 3.45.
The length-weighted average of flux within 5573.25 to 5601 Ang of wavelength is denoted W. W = 3.26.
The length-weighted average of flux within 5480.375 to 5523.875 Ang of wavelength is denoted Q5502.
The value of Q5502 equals 3.5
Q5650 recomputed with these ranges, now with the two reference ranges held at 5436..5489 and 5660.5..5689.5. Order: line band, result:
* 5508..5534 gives -2.0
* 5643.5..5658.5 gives 0.2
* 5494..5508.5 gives -0.9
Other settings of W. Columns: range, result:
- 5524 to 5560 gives 3.37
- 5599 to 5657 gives 3.19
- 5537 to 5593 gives 3.34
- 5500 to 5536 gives 3.63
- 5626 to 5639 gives 3.22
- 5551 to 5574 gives 3.55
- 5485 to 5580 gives 3.46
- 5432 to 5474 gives 3.36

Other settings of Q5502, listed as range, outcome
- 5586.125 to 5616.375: 3.1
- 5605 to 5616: 3.03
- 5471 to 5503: 3.34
